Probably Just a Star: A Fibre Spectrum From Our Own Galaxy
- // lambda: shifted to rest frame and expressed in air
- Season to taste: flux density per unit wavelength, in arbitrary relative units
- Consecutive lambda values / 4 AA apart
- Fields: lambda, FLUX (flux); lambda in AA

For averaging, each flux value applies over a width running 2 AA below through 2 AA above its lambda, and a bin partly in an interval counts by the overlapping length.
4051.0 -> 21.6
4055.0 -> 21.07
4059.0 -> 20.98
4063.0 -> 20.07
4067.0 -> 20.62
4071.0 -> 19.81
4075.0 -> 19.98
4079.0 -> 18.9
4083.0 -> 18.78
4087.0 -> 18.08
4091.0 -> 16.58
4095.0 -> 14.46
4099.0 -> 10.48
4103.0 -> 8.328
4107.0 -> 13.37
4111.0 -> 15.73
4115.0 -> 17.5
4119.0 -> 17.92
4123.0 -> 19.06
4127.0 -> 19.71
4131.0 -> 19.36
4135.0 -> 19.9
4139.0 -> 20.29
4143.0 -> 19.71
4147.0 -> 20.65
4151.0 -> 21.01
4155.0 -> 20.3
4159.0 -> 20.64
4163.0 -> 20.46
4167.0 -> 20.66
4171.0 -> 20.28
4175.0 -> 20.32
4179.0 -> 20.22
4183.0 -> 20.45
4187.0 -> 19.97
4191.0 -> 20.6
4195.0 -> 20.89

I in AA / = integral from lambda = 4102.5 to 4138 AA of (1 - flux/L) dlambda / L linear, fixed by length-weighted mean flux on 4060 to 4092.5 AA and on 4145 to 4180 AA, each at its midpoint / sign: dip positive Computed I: 4.77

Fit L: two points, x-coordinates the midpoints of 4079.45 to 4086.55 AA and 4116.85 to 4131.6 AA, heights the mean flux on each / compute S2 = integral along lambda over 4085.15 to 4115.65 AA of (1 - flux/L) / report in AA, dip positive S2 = 7.5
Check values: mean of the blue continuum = 18.7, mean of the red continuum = 19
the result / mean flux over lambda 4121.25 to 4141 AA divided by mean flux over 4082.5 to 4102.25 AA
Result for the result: 1.31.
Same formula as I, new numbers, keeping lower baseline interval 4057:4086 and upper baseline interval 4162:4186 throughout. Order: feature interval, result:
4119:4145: 0.8 AA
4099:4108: 4.3 AA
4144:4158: -0.2 AA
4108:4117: 1.7 AA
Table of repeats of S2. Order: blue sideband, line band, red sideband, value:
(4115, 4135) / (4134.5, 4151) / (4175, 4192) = -0.8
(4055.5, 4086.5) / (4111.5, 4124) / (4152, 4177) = 1.5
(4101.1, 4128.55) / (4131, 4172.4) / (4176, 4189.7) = -4.8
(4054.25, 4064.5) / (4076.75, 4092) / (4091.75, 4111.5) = -2.3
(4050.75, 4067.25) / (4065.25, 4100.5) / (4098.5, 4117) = -0.7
